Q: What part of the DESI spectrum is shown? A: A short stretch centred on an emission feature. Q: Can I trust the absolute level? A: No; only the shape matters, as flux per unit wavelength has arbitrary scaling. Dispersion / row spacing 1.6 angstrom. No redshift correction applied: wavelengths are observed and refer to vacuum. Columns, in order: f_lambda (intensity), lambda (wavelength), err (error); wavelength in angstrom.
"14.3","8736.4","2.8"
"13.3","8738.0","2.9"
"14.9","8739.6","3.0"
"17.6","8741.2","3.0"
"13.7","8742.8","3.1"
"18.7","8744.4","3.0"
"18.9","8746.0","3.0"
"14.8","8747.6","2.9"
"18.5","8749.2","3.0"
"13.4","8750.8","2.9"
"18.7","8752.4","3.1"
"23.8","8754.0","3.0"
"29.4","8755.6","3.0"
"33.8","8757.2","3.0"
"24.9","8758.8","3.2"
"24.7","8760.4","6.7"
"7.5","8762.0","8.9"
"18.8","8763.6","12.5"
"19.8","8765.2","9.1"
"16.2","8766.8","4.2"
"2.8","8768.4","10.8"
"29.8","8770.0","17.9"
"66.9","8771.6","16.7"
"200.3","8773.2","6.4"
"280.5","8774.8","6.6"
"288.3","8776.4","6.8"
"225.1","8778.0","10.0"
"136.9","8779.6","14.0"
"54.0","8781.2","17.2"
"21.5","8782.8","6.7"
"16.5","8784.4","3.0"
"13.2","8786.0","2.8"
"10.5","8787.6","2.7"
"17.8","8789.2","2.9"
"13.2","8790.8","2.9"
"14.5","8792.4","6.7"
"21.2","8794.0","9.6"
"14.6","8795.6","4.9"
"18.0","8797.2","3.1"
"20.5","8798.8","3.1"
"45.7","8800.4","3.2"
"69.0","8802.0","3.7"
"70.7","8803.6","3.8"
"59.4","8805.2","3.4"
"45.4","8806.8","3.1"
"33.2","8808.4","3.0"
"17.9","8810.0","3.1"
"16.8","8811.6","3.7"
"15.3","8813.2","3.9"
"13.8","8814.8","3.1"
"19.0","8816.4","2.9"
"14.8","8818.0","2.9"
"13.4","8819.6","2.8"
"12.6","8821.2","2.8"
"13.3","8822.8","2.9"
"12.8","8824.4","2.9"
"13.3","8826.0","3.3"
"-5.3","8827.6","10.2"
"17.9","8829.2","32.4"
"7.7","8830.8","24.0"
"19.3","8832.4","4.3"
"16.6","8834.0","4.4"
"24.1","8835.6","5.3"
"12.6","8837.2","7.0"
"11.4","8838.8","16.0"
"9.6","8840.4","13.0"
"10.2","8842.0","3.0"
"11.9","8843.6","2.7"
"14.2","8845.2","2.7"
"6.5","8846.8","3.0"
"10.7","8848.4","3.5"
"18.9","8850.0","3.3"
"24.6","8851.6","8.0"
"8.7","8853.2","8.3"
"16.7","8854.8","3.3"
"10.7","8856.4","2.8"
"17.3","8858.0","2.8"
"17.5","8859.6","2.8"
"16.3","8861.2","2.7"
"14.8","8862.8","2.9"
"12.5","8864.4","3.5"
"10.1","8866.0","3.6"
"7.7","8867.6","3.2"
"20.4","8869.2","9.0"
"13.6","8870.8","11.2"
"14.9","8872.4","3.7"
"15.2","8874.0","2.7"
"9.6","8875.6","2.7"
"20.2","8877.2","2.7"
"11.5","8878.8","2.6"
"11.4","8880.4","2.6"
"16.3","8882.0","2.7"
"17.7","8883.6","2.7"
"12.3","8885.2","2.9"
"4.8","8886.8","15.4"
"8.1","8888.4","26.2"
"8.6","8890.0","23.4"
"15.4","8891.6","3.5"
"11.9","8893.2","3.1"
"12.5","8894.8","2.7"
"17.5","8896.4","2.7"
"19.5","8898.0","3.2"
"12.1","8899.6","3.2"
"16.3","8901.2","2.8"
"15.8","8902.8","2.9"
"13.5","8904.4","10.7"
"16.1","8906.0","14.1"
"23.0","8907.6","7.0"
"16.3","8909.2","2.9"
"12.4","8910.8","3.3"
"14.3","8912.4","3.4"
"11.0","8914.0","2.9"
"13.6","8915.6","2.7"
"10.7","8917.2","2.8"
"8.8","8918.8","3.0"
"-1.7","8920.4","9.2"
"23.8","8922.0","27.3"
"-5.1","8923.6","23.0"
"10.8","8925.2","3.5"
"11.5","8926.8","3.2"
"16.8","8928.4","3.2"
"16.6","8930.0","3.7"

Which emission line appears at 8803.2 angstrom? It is [N II] 6583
